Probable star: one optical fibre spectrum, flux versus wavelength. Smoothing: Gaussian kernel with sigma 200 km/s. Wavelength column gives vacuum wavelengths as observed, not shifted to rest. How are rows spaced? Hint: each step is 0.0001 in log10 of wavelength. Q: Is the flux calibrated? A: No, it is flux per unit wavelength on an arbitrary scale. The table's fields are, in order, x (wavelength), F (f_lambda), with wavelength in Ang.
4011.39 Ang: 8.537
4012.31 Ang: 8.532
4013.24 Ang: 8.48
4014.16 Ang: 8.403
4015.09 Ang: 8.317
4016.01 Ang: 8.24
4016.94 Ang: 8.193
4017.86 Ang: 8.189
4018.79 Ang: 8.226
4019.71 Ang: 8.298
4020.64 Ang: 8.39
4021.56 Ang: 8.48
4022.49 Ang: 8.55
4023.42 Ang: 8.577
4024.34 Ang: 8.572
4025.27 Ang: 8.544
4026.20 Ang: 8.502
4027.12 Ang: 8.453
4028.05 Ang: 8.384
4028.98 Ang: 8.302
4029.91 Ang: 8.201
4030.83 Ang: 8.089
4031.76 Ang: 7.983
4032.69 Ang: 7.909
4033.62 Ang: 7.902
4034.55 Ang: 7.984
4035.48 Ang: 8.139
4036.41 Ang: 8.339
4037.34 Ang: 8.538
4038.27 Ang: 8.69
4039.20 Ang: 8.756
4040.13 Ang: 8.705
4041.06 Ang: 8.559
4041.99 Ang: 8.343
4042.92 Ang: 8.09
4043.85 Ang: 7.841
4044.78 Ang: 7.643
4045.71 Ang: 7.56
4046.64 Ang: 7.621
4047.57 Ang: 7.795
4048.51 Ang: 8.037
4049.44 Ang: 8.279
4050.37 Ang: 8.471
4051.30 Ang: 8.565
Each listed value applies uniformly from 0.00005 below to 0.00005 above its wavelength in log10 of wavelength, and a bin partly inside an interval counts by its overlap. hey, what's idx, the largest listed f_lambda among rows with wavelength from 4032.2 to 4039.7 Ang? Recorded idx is 8.756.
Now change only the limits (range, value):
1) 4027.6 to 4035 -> 8.384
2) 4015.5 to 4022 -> 8.48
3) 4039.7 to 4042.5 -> 8.705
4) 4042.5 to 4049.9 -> 8.279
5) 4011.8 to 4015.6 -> 8.532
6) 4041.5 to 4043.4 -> 8.343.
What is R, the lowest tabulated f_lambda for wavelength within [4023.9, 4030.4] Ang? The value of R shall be 8.201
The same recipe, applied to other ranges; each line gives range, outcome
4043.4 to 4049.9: 7.56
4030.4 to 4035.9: 7.902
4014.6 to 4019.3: 8.189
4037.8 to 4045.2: 7.643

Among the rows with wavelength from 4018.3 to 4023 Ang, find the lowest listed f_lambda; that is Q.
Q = 8.226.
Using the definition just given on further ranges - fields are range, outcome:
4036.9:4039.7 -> 8.538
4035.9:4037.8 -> 8.339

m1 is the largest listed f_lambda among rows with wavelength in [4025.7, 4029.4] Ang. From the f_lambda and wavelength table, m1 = 8.502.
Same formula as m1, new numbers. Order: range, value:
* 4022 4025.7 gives 8.577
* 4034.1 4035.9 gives 8.139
